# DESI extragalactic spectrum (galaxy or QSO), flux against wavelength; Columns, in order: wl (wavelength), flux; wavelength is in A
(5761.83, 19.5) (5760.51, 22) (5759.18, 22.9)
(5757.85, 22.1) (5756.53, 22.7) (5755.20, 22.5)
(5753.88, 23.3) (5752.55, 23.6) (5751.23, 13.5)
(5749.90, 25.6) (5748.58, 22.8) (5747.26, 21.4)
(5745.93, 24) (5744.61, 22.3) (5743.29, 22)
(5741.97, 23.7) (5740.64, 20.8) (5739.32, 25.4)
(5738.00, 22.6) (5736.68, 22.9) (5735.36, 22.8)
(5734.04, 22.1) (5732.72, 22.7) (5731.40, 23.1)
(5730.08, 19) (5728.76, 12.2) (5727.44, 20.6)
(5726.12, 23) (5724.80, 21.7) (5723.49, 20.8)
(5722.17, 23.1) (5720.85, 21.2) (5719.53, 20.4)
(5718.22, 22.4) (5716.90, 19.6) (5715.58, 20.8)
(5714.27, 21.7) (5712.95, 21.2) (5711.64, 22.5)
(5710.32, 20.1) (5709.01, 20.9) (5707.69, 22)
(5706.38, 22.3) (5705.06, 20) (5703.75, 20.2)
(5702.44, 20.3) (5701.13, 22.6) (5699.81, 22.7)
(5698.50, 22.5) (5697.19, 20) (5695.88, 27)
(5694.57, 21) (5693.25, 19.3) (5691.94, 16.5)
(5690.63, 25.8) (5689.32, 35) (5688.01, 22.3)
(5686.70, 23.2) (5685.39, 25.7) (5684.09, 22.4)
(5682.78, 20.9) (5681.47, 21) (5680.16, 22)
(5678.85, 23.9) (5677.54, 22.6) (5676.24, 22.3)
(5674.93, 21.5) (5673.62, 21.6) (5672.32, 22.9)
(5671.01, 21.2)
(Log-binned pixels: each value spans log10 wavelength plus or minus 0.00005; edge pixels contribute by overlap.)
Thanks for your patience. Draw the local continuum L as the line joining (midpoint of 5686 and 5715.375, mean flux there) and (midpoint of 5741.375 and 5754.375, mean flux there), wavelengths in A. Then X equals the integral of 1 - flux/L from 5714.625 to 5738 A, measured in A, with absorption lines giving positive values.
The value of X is 1.13 A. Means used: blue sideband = 22.2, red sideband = 22.2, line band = 21.1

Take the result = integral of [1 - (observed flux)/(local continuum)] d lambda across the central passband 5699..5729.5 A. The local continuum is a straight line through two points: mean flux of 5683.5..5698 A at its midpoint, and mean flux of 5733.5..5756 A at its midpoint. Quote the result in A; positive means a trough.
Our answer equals 2.7 A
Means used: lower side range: 23.5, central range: 21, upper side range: 22.4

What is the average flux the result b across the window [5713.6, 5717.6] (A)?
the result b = 20.7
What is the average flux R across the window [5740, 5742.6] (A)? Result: 22.2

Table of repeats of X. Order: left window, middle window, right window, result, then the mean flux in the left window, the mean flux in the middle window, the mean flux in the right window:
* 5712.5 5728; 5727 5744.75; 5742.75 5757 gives 0.2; 21.4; 21.6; 22.1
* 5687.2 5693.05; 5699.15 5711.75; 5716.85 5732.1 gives 0.8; 24.4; 21.3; 20.6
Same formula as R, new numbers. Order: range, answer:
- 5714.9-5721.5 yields 20.9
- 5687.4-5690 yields 28.7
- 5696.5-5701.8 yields 22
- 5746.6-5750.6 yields 23.2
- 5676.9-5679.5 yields 23.2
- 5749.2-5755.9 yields 21.7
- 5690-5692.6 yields 21.1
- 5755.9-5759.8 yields 22.6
